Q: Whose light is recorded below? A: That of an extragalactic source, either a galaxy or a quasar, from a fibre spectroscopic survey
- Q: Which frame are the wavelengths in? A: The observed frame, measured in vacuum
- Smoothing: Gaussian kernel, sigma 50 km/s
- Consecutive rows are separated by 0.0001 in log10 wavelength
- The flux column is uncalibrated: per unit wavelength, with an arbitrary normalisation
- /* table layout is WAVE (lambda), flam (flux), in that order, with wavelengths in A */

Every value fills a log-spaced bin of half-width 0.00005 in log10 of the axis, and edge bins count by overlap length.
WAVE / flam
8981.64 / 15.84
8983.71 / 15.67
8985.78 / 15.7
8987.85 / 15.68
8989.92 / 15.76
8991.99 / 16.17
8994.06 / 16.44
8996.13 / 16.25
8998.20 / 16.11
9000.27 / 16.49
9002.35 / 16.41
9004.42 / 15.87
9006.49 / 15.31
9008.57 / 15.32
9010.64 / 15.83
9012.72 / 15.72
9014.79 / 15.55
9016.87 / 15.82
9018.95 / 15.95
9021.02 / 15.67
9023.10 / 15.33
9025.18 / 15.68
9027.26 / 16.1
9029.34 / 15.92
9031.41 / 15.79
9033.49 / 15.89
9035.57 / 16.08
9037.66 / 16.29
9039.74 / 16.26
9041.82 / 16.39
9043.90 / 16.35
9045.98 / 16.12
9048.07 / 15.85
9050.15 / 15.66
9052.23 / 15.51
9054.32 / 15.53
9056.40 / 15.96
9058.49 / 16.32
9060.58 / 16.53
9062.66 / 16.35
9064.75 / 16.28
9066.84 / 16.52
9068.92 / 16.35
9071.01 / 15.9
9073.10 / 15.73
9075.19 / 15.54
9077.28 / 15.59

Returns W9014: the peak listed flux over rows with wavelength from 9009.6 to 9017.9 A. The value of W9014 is 15.83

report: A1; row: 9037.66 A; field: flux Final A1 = 16.29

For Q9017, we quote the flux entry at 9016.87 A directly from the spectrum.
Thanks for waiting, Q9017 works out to 15.82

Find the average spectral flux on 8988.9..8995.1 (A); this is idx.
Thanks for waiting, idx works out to 16.1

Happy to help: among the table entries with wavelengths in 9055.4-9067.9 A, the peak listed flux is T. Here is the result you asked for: 16.53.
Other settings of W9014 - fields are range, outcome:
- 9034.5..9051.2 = 16.39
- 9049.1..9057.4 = 15.96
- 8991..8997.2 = 16.44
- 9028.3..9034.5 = 15.92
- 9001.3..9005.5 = 16.41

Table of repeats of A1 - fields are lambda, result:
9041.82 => 16.39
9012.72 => 15.72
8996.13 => 16.25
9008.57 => 15.32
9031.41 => 15.79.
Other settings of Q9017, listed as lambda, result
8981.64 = 15.84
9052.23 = 15.51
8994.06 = 16.44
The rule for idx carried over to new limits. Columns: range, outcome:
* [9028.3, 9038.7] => 16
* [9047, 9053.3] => 15.7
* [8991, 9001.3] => 16.3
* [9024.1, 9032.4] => 15.9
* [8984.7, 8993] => 15.8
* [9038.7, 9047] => 16.3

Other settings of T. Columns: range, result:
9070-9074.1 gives 15.9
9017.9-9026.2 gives 15.95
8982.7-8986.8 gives 15.7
